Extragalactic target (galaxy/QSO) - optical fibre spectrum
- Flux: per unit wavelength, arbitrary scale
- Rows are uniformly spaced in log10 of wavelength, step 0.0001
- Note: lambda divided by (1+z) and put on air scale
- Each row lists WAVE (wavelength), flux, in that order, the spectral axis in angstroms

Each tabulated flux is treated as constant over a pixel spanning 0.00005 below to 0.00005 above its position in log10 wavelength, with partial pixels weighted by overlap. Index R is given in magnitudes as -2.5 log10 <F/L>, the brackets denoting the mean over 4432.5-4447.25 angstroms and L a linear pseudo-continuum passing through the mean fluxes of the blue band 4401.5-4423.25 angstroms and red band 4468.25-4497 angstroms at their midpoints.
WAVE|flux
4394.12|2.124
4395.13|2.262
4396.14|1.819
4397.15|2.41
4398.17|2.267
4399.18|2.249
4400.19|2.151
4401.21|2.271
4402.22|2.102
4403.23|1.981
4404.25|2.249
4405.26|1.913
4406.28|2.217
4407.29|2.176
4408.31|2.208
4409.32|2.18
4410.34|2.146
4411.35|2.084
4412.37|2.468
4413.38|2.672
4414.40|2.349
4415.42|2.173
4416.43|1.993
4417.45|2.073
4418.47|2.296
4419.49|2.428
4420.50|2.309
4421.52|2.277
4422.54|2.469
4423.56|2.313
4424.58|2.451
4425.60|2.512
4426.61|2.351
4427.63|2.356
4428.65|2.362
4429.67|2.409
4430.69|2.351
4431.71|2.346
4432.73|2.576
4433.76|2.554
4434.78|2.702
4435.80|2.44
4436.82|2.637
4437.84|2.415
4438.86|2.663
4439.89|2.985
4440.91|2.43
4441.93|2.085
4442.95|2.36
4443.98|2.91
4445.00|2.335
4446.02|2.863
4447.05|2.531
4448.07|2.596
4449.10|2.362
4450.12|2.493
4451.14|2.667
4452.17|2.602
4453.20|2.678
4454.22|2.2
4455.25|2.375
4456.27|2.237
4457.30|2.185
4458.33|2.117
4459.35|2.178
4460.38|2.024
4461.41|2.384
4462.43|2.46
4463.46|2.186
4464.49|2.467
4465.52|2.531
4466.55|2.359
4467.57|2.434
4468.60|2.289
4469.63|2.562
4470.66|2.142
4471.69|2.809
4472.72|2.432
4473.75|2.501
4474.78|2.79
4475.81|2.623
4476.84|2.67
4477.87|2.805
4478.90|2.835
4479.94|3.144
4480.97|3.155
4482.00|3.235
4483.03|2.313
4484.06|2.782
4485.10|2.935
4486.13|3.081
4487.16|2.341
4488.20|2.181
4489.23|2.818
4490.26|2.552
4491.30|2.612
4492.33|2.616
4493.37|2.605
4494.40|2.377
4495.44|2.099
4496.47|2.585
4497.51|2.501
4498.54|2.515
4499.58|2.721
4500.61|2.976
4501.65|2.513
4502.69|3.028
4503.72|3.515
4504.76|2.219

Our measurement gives -0.08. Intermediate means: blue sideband 2.23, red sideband 2.64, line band 2.56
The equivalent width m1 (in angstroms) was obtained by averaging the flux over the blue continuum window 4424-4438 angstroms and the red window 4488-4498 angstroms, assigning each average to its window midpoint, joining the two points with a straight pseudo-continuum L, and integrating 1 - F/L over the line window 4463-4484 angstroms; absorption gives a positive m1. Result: -1.1 angstroms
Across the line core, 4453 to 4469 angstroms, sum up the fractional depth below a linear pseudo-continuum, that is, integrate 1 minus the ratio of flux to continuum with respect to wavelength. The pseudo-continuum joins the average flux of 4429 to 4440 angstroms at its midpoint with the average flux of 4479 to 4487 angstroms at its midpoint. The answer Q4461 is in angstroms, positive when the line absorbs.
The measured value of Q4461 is 2.5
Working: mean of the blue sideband 2.53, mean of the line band 2.31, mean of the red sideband 2.92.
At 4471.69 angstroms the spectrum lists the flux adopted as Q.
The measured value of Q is 2.809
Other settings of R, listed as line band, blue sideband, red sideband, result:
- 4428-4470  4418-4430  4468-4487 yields 0.04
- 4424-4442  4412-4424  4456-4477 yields -0.07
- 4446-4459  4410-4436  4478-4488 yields 0.07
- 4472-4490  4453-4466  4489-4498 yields -0.13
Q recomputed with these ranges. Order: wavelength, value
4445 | 2.335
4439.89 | 2.985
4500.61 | 2.976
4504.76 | 2.219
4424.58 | 2.451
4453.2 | 2.678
